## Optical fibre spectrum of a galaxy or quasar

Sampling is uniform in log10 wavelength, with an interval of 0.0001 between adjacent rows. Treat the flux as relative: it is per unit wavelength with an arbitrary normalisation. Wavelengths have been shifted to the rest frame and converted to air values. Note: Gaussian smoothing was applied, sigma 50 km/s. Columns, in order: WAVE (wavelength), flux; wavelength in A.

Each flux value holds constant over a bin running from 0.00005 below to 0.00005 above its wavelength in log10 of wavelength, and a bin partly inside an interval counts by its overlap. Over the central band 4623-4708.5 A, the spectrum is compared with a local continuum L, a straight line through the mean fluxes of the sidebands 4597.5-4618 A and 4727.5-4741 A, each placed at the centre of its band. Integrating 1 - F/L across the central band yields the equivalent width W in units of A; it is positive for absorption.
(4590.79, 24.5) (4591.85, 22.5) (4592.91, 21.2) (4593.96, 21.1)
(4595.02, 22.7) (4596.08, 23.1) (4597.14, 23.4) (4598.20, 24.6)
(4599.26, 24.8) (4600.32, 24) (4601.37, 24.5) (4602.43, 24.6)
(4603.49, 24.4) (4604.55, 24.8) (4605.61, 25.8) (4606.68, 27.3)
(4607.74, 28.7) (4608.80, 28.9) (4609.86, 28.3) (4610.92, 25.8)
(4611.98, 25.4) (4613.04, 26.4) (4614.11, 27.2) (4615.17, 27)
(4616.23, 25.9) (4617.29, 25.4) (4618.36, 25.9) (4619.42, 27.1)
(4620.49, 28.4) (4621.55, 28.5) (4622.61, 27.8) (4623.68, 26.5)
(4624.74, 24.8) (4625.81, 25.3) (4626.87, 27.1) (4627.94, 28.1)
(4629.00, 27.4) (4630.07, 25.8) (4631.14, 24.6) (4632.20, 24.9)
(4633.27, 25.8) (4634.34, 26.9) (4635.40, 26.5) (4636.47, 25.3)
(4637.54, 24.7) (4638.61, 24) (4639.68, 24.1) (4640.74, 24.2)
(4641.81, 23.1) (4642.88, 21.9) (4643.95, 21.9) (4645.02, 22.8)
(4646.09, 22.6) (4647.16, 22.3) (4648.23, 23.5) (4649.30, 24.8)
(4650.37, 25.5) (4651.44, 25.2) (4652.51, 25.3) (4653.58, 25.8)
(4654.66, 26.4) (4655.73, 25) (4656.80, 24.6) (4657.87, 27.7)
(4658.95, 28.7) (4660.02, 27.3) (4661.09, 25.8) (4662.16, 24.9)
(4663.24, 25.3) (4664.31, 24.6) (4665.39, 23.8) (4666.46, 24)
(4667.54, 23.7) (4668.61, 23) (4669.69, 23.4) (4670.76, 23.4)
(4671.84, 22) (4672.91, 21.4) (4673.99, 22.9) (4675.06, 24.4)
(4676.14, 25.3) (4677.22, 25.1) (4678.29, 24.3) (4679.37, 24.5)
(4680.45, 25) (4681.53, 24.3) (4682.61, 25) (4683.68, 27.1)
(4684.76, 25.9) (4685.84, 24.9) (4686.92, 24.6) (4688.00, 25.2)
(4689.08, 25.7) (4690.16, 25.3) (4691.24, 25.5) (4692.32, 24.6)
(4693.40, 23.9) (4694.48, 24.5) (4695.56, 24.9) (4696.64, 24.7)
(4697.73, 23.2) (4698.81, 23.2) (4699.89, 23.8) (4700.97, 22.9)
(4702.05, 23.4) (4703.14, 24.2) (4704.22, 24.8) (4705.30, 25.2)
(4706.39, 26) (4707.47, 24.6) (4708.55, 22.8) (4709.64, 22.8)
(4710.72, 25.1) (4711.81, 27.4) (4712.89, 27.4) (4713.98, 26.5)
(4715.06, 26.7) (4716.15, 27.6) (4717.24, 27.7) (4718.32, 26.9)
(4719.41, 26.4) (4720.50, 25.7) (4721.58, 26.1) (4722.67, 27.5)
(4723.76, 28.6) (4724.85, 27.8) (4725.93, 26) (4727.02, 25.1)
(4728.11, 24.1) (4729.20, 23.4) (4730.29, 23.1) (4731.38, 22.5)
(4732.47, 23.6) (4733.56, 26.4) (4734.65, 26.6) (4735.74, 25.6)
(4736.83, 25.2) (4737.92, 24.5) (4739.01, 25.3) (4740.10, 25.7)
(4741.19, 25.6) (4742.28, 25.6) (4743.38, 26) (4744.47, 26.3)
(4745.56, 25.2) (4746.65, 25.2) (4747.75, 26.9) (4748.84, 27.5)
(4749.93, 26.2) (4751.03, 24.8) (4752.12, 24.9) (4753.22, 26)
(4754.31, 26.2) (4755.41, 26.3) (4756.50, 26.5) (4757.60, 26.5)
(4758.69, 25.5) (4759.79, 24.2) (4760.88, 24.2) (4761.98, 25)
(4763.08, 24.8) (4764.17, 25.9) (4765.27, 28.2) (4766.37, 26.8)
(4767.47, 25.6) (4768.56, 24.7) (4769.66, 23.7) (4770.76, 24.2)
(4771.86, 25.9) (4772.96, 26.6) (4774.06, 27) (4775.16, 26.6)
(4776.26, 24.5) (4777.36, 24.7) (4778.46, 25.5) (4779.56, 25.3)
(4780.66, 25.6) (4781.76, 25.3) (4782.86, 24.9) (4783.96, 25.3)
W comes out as 2.2 A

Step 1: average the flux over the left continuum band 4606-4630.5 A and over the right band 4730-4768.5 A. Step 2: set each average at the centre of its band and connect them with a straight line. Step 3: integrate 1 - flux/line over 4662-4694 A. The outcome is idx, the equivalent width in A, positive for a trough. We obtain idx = 2.3 A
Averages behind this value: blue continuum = 26.9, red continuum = 25.6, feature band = 24.4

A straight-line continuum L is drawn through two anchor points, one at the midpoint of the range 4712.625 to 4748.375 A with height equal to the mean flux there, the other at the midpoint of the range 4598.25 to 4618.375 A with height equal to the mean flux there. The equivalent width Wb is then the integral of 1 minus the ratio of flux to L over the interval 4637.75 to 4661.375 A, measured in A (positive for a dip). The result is 1.2 A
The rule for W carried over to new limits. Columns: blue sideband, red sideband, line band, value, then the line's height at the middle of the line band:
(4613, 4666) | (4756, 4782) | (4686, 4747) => 0.6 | 25.5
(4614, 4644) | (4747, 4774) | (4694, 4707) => 0.8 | 25.7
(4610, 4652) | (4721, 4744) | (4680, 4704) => 0.8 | 25.4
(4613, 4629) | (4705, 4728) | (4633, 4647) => 1.4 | 26.7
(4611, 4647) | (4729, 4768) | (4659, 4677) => 0.9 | 25.5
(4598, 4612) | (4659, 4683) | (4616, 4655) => -0.2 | 25.2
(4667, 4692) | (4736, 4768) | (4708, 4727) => -0.9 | 25.1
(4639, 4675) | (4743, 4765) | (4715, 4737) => -0.4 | 25.3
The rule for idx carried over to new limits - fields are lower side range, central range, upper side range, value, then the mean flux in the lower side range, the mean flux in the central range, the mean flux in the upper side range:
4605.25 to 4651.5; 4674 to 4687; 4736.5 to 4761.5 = 0.4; 25.7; 25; 25.7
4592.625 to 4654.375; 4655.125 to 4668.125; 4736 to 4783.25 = 0.0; 25.3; 25.5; 25.6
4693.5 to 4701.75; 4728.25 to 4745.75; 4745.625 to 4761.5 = 0.1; 23.9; 25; 25.8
